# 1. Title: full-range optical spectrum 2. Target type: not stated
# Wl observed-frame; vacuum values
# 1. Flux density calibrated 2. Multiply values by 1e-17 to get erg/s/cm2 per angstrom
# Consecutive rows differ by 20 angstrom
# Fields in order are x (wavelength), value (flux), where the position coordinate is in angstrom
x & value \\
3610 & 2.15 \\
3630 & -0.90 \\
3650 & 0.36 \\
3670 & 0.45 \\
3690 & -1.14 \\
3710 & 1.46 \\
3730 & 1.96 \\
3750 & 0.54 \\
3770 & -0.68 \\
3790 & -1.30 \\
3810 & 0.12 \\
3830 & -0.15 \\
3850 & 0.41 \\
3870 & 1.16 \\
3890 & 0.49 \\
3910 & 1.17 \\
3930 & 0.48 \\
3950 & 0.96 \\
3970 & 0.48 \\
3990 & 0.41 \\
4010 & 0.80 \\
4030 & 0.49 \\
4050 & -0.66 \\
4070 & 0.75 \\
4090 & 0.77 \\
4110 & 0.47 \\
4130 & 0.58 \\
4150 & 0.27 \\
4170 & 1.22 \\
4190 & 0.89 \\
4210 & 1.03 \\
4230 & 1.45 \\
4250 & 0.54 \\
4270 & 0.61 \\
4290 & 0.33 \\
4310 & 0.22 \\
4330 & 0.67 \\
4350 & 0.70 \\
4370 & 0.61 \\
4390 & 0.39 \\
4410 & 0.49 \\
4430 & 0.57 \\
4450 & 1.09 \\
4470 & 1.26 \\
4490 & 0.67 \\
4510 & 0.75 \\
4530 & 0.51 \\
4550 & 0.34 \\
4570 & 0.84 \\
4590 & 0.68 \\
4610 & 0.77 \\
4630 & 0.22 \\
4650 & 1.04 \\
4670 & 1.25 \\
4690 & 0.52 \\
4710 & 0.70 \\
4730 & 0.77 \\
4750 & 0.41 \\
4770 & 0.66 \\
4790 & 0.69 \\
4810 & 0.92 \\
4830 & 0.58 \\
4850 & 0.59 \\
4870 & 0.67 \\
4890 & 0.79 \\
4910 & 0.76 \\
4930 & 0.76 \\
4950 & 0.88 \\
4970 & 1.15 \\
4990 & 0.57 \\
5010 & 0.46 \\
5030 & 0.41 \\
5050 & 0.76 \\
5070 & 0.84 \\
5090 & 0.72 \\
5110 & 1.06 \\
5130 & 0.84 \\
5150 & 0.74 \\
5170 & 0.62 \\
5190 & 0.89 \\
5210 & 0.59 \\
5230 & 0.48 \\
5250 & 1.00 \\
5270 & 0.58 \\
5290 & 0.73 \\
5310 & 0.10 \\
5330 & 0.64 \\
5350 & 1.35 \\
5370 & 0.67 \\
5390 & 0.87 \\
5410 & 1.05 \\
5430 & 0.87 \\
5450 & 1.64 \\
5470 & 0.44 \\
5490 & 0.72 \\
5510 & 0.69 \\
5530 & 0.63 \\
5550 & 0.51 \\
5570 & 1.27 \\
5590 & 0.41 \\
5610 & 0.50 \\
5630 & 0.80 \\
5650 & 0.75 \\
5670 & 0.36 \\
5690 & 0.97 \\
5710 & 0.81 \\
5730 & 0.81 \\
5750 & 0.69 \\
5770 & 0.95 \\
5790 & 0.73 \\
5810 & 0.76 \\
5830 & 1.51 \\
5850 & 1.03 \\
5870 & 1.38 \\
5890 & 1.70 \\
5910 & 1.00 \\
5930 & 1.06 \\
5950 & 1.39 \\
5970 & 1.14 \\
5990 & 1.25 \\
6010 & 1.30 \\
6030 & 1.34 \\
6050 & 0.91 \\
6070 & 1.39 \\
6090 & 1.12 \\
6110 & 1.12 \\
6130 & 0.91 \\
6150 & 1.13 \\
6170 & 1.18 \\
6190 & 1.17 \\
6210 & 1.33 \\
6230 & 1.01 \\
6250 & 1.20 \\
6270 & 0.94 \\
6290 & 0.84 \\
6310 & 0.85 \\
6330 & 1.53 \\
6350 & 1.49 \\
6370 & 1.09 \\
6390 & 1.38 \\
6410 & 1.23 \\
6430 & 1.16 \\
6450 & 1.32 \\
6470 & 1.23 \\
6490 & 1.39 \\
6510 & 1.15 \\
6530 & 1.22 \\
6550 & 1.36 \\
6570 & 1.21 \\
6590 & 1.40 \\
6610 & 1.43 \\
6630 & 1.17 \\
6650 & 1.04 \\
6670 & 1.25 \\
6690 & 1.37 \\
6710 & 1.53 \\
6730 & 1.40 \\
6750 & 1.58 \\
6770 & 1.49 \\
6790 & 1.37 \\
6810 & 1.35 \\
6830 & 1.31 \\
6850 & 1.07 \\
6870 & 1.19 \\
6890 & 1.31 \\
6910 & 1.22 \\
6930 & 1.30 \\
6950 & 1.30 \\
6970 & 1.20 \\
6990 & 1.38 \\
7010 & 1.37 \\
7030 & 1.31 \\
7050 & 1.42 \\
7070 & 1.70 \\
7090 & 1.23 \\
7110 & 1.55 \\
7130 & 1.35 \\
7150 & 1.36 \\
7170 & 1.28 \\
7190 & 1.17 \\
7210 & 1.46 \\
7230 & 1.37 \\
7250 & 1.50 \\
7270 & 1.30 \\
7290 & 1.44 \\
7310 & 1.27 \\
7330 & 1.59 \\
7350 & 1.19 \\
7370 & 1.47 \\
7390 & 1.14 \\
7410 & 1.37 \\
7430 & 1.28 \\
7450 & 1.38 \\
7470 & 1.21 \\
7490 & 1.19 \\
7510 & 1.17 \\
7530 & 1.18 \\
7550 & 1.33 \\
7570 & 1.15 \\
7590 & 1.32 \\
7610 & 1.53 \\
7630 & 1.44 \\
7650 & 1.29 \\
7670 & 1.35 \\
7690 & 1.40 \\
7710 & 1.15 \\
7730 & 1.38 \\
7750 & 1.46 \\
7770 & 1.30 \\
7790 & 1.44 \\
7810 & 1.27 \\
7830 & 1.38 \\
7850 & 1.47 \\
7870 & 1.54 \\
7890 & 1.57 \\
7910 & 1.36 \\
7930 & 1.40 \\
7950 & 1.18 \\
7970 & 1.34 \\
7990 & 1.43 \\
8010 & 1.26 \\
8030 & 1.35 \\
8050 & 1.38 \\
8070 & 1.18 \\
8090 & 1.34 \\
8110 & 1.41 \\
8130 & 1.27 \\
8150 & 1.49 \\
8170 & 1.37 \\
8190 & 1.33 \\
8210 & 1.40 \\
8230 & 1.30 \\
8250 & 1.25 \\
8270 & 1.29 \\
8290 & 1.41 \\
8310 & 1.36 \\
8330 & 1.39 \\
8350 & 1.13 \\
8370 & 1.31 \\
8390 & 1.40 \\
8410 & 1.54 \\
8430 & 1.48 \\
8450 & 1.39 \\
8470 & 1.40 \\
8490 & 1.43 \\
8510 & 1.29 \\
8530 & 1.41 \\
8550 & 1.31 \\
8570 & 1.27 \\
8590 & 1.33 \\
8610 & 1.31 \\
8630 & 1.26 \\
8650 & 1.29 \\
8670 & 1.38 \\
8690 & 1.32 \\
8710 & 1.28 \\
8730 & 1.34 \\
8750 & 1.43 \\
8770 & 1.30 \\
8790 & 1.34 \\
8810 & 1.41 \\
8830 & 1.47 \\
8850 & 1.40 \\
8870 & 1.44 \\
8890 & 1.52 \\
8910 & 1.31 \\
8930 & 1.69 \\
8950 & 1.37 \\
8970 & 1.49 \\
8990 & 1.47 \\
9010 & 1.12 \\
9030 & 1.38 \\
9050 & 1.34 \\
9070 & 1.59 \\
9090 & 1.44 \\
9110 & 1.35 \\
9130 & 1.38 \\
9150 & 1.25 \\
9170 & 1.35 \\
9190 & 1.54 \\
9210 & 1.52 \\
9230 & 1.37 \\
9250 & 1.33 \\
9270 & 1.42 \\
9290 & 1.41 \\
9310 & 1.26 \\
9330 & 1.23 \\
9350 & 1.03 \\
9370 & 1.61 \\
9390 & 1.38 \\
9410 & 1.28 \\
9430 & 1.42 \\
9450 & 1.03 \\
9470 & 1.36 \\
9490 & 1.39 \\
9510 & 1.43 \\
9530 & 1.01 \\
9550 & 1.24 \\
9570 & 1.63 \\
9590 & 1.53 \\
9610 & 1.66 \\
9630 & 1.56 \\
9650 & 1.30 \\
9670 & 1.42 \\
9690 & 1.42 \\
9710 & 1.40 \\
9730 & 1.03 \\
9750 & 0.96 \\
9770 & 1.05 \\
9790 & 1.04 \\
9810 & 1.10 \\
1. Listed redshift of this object 0.463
